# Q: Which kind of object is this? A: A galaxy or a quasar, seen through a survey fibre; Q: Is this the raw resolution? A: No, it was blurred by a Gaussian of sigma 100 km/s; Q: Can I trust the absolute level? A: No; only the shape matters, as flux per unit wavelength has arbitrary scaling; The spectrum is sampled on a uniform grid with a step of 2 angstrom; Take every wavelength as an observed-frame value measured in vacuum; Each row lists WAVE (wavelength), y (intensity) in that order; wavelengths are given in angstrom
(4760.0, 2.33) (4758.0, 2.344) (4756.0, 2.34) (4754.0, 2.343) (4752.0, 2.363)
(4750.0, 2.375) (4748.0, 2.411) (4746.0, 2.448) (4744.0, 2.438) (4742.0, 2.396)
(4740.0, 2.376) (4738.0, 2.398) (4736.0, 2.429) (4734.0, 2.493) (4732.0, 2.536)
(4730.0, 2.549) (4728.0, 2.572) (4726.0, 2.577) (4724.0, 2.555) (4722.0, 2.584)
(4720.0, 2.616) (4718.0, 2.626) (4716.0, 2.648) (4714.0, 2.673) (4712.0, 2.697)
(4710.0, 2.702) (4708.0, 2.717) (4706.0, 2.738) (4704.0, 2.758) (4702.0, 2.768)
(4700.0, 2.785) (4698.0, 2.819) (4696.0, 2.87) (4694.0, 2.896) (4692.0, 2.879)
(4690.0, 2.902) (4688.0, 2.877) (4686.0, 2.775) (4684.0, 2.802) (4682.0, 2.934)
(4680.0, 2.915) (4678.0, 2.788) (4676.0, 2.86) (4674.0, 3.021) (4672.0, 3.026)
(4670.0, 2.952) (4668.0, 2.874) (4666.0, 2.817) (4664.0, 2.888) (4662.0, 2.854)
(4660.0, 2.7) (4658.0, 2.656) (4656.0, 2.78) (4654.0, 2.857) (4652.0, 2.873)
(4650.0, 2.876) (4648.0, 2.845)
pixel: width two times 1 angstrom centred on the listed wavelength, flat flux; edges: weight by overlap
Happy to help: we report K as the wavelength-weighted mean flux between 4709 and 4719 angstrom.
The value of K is 2.67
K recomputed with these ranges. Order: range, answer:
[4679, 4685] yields 2.88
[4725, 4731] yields 2.57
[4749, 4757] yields 2.36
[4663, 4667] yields 2.85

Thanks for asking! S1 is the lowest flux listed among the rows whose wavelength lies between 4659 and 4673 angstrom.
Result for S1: 2.7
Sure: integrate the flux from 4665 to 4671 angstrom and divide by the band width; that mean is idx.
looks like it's 2.88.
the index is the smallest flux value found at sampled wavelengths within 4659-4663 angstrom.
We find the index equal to 2.7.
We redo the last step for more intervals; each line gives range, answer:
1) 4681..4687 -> 2.775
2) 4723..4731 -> 2.549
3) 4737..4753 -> 2.363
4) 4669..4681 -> 2.788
